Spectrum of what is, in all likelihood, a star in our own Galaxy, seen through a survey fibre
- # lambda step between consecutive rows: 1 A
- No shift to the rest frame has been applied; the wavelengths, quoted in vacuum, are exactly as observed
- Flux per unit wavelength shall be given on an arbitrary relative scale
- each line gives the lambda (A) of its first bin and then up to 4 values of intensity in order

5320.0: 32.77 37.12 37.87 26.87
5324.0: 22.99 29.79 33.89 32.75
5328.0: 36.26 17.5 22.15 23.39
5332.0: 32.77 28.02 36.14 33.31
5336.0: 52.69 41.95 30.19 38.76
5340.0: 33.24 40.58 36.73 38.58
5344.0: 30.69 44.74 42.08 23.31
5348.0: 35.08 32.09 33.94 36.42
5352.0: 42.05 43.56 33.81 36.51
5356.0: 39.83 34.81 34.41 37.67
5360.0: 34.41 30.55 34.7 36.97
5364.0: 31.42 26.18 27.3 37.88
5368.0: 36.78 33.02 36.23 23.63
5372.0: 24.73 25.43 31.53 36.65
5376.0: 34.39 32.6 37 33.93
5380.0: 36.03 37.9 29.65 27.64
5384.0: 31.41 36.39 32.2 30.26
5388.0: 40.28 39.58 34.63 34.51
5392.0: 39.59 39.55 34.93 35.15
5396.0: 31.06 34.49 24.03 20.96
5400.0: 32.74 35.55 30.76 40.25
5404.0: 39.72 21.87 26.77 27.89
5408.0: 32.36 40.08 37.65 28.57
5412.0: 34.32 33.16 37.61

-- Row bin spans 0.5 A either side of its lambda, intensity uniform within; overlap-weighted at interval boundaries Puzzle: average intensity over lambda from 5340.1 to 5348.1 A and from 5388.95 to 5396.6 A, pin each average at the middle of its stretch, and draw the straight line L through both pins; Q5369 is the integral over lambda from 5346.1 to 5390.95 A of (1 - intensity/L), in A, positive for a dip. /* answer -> 2.87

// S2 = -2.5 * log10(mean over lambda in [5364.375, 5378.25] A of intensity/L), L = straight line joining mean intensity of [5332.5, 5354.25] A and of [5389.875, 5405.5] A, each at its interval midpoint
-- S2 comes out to 0.107 mag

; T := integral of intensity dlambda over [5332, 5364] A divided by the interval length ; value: 36.2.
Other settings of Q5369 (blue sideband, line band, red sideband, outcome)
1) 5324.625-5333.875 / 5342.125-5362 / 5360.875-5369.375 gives -3.0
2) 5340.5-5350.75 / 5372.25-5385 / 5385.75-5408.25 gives 0.4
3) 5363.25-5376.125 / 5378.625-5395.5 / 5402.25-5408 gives -2.0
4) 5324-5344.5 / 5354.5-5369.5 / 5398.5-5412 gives -0.6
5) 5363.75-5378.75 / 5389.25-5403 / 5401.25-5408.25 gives -0.8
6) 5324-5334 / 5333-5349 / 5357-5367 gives -3.5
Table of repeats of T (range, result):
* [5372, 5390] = 33.5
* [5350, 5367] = 35.1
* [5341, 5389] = 34.2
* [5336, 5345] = 37.7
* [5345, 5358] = 36.4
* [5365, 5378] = 31.7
